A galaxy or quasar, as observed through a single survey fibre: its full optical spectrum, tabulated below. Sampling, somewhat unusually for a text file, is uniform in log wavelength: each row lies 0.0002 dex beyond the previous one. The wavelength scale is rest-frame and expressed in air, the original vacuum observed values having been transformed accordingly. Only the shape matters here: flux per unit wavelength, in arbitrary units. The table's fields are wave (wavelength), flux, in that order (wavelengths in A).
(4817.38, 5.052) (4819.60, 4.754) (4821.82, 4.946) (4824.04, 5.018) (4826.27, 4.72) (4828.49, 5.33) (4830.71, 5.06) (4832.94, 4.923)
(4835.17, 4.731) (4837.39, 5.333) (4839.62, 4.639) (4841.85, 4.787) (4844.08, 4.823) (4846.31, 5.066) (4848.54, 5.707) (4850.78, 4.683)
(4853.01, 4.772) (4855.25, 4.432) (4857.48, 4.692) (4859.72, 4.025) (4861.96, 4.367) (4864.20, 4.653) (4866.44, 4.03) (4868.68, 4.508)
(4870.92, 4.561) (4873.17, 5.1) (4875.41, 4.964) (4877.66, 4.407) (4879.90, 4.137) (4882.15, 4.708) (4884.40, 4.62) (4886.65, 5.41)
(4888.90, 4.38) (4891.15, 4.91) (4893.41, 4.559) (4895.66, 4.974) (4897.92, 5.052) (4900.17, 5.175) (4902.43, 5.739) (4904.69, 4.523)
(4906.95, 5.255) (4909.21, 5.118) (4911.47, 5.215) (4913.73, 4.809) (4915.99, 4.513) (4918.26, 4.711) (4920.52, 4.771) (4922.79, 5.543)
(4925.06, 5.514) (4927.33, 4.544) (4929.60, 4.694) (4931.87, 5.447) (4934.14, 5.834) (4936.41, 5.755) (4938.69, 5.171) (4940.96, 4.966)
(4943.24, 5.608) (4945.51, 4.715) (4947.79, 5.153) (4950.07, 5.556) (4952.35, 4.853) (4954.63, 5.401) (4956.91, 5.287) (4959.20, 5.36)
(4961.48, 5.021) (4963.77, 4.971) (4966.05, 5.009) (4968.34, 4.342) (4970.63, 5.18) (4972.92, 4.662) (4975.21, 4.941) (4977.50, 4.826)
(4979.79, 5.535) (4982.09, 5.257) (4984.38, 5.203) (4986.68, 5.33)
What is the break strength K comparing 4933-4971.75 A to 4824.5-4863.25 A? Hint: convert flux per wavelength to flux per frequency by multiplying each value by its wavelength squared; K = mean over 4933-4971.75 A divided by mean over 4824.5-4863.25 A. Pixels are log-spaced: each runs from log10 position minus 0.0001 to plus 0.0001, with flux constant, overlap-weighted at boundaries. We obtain 1.1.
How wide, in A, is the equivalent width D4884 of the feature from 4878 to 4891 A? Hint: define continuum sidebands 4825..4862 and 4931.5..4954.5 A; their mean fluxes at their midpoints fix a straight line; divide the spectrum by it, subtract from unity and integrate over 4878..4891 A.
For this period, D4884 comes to 1.0 A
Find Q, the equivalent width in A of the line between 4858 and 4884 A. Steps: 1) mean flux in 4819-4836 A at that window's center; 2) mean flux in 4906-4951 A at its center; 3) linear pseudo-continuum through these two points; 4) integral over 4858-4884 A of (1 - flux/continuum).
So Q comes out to 2.71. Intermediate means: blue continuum 4.94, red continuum 5.14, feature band 4.5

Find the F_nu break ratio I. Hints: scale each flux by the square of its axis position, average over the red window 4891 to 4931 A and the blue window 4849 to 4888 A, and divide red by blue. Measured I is 1.10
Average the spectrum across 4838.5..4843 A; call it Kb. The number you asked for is 4.71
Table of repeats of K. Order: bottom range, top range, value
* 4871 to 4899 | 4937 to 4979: 1.10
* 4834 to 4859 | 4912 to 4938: 1.08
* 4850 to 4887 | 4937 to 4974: 1.15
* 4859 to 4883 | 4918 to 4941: 1.18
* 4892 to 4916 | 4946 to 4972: 1.04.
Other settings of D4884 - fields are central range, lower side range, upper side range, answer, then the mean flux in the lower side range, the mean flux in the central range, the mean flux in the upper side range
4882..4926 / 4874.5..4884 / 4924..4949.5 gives -1.27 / 4.55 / 4.98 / 5.23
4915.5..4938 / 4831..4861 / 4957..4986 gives -0.86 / 4.82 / 5.15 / 5.04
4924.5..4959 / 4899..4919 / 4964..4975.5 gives -2.23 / 5.01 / 5.23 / 4.83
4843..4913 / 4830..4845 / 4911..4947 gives 2.79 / 4.89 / 4.79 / 5.11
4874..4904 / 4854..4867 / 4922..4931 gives -1.07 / 4.38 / 4.85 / 5.06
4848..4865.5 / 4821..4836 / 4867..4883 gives 0.45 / 4.96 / 4.62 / 4.6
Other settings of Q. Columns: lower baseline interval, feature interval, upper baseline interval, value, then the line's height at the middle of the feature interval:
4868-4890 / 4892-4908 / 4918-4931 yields -0.7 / 4.82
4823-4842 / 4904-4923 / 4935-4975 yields 0.5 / 5.06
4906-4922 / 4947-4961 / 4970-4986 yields -0.6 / 5.03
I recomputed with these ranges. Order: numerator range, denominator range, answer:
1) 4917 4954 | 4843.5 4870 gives 1.15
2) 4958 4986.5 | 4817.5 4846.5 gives 1.08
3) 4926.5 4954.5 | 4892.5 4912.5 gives 1.04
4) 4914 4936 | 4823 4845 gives 1.07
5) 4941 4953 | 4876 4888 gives 1.14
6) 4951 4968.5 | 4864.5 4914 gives 1.08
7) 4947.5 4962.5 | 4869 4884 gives 1.17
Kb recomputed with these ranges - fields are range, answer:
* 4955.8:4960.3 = 5.32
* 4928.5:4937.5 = 5.44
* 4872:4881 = 4.65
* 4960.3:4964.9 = 5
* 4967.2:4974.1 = 4.73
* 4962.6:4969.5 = 4.77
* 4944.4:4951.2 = 5.14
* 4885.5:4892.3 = 4.89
